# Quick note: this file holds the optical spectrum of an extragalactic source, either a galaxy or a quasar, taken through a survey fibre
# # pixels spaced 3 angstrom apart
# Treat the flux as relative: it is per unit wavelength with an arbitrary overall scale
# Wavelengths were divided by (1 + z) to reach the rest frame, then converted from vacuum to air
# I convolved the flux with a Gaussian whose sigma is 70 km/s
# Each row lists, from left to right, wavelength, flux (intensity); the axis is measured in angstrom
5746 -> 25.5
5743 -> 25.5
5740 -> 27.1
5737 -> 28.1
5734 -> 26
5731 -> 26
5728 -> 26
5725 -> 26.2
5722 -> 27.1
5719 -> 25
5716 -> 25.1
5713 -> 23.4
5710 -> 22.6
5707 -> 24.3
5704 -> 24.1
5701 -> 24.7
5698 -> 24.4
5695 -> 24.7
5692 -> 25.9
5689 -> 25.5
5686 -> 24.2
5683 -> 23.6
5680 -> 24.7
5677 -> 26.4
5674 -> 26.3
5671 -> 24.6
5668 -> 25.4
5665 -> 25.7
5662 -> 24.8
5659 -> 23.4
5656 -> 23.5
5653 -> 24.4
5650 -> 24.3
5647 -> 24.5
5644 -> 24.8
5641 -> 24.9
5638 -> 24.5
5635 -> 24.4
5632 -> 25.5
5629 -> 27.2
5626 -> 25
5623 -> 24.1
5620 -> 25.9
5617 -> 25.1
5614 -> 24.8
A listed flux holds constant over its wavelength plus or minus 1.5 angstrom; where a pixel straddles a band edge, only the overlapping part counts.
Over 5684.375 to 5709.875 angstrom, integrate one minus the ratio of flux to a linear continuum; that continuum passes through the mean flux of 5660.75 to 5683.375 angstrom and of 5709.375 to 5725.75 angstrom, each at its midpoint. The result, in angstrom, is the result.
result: 0.5 angstrom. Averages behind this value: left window 25.3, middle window 24.6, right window 25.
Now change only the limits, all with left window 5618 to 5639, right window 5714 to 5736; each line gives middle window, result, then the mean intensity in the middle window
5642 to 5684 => 1.2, 24.8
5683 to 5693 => 0.3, 24.9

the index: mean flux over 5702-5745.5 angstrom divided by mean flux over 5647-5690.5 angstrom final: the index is 1.03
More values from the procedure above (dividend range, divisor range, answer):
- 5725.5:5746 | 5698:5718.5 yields 1.09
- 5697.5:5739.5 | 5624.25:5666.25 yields 1.02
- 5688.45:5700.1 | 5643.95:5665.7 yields 1.03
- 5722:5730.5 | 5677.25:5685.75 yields 1.07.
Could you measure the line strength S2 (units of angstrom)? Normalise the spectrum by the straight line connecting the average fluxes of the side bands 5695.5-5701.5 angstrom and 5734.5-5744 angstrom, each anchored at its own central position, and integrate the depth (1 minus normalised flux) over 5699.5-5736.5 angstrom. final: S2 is 0.8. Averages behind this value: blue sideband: 24.5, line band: 25.1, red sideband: 26.9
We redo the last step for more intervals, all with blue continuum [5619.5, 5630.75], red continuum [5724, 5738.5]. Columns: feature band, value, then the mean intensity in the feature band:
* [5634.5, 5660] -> 1.4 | 24.3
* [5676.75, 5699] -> 1.0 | 24.9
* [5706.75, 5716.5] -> 1.0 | 23.7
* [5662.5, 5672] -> 0.2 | 25.2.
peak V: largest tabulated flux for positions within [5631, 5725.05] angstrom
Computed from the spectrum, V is 27.1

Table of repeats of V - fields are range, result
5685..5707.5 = 25.9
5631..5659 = 25.5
